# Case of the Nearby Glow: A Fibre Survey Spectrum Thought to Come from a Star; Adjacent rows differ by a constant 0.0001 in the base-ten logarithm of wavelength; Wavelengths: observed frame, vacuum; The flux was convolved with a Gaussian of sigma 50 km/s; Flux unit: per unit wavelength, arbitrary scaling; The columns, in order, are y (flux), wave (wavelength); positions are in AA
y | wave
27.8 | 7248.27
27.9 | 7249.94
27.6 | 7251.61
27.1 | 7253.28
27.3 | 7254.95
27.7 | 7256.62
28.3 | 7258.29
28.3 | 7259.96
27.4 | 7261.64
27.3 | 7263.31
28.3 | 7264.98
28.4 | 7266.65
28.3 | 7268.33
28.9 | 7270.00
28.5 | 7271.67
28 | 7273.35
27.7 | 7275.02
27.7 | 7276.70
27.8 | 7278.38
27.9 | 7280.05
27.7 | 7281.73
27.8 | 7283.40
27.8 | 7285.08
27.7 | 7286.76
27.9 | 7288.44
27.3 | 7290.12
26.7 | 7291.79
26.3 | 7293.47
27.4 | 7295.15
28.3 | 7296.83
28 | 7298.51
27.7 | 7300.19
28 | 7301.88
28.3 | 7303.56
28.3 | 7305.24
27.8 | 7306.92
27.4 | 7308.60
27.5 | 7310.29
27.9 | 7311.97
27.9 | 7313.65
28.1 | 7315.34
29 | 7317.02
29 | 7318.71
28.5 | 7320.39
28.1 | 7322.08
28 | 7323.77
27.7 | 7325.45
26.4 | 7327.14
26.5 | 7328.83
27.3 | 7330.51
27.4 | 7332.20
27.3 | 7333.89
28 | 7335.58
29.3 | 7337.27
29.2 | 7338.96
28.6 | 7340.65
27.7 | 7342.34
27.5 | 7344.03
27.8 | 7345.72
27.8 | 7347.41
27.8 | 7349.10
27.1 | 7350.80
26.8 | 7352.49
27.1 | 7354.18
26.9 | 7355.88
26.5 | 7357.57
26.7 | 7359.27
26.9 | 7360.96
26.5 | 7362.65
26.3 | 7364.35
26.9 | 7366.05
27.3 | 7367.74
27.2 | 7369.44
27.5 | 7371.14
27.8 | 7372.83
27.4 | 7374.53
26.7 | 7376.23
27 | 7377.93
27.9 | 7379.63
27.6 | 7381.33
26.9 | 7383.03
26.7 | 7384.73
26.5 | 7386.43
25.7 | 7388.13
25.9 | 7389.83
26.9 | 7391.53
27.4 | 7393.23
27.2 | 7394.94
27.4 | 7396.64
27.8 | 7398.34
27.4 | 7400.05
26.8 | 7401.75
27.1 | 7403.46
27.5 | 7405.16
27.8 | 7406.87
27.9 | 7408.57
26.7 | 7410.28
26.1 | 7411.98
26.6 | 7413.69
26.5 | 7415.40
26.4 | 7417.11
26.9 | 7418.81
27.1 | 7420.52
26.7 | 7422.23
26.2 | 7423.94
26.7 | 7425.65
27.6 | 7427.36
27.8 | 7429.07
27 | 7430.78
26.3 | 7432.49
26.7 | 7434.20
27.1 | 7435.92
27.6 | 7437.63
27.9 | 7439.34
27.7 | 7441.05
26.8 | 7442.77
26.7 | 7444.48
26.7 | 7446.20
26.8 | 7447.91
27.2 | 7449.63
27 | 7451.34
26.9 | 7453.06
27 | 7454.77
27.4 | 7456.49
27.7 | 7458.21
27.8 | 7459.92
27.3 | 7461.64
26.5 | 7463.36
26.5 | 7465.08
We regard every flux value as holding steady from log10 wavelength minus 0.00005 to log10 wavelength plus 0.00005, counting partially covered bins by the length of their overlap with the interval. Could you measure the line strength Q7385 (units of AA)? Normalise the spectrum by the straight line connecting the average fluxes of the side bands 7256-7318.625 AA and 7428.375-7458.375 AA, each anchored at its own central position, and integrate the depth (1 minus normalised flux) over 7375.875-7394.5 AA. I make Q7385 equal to 0.4 AA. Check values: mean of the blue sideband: 27.9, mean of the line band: 26.8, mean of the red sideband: 27.1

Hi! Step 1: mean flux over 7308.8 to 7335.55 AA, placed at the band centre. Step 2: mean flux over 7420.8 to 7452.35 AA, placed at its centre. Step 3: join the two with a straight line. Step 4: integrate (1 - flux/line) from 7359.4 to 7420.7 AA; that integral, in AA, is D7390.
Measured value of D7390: 0.7 AA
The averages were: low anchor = 27.8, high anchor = 27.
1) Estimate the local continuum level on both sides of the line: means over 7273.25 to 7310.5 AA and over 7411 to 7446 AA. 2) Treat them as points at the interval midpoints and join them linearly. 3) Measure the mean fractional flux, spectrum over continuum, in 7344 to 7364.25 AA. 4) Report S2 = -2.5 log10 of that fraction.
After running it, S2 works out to 0.01 mag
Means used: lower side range 27.7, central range 27.1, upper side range 26.9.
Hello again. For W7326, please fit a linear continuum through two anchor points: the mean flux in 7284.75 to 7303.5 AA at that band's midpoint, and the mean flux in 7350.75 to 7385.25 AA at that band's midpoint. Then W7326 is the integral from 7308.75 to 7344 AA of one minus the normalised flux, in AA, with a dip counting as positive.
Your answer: -0.8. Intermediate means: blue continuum 27.6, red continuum 27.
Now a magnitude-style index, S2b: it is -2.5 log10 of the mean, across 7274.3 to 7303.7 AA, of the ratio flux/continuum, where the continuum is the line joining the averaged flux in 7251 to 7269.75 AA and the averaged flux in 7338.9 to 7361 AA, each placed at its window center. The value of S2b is 0.00 mag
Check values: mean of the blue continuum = 27.9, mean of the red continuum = 27.4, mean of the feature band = 27.6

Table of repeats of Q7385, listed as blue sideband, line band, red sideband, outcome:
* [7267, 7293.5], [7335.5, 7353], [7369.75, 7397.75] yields -0.41 AA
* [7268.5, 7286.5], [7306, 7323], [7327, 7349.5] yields -0.15 AA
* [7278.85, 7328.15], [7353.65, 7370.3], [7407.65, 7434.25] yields 0.30 AA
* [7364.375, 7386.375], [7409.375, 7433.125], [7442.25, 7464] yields 0.31 AA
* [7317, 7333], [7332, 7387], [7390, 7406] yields 0.27 AA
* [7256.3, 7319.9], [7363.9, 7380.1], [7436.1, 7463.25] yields 0.20 AA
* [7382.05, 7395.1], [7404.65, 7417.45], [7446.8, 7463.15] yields -0.06 AA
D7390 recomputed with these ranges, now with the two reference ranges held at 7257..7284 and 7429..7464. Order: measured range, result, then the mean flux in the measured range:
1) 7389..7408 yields 0.11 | 27.2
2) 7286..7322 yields -0.02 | 27.9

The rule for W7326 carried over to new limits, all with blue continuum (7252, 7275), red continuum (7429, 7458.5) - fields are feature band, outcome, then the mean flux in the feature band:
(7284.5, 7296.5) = 0.2 AA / 27.3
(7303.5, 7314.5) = 0.0 AA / 27.8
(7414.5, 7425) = 0.2 AA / 26.6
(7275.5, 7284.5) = 0.0 AA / 27.8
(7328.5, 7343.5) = -0.2 AA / 28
